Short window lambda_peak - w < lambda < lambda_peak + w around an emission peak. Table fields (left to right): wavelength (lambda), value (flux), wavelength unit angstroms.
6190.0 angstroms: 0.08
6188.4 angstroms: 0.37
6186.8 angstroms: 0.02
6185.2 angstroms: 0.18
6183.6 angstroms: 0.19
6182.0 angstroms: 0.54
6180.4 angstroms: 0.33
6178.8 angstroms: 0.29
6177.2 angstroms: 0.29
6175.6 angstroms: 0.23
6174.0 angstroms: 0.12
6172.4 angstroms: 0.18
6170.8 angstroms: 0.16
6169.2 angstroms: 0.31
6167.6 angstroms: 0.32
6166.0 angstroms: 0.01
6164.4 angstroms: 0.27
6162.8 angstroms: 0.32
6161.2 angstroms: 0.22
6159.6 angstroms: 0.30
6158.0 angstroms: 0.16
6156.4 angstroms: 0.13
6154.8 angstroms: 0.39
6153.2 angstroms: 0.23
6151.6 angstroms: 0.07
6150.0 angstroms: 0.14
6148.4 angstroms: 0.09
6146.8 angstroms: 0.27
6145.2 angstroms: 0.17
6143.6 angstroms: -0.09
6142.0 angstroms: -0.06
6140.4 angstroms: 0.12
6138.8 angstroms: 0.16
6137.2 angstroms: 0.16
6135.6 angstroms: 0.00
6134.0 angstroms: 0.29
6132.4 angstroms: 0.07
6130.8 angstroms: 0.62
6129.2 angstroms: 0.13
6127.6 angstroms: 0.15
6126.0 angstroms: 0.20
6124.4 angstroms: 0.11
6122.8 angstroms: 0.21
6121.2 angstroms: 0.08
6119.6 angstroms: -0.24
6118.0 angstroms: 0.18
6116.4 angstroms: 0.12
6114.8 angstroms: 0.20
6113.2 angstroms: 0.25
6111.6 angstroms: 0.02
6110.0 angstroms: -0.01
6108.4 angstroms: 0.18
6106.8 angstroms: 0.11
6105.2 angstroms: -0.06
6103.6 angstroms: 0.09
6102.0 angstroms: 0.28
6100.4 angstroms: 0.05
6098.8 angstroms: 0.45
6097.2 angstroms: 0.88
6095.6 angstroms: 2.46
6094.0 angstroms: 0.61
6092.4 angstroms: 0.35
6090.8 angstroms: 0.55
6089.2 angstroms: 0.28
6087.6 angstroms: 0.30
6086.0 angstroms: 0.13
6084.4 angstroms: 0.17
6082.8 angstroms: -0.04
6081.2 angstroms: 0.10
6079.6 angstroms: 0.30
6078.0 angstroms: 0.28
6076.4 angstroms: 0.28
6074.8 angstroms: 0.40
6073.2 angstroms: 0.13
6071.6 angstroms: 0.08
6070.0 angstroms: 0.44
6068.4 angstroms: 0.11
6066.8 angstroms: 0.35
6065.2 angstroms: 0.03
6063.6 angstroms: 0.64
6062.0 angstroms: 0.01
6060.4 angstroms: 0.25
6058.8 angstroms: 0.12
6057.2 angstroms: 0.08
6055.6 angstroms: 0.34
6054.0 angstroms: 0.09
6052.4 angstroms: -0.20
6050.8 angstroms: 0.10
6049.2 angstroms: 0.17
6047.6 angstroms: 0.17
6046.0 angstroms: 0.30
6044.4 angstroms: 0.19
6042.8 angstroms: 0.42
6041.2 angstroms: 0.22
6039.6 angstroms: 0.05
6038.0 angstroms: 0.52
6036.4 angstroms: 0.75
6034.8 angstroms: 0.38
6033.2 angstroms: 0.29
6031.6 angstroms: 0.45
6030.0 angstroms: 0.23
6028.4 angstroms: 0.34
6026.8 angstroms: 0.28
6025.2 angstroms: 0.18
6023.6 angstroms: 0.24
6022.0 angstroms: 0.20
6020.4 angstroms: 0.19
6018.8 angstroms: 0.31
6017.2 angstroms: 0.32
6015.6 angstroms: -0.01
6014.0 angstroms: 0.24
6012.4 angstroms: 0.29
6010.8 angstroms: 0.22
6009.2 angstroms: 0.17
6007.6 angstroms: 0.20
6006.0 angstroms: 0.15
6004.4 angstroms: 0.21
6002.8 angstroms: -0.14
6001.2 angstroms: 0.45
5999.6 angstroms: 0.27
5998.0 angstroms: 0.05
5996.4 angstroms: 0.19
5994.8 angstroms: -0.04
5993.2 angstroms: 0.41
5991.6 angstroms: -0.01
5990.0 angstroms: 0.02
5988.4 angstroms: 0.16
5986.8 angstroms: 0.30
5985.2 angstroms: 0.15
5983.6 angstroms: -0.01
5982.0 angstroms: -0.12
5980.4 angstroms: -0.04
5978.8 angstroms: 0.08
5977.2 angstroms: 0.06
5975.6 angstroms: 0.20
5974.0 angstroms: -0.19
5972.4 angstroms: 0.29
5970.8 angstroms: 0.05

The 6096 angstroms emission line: [O III] 5007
